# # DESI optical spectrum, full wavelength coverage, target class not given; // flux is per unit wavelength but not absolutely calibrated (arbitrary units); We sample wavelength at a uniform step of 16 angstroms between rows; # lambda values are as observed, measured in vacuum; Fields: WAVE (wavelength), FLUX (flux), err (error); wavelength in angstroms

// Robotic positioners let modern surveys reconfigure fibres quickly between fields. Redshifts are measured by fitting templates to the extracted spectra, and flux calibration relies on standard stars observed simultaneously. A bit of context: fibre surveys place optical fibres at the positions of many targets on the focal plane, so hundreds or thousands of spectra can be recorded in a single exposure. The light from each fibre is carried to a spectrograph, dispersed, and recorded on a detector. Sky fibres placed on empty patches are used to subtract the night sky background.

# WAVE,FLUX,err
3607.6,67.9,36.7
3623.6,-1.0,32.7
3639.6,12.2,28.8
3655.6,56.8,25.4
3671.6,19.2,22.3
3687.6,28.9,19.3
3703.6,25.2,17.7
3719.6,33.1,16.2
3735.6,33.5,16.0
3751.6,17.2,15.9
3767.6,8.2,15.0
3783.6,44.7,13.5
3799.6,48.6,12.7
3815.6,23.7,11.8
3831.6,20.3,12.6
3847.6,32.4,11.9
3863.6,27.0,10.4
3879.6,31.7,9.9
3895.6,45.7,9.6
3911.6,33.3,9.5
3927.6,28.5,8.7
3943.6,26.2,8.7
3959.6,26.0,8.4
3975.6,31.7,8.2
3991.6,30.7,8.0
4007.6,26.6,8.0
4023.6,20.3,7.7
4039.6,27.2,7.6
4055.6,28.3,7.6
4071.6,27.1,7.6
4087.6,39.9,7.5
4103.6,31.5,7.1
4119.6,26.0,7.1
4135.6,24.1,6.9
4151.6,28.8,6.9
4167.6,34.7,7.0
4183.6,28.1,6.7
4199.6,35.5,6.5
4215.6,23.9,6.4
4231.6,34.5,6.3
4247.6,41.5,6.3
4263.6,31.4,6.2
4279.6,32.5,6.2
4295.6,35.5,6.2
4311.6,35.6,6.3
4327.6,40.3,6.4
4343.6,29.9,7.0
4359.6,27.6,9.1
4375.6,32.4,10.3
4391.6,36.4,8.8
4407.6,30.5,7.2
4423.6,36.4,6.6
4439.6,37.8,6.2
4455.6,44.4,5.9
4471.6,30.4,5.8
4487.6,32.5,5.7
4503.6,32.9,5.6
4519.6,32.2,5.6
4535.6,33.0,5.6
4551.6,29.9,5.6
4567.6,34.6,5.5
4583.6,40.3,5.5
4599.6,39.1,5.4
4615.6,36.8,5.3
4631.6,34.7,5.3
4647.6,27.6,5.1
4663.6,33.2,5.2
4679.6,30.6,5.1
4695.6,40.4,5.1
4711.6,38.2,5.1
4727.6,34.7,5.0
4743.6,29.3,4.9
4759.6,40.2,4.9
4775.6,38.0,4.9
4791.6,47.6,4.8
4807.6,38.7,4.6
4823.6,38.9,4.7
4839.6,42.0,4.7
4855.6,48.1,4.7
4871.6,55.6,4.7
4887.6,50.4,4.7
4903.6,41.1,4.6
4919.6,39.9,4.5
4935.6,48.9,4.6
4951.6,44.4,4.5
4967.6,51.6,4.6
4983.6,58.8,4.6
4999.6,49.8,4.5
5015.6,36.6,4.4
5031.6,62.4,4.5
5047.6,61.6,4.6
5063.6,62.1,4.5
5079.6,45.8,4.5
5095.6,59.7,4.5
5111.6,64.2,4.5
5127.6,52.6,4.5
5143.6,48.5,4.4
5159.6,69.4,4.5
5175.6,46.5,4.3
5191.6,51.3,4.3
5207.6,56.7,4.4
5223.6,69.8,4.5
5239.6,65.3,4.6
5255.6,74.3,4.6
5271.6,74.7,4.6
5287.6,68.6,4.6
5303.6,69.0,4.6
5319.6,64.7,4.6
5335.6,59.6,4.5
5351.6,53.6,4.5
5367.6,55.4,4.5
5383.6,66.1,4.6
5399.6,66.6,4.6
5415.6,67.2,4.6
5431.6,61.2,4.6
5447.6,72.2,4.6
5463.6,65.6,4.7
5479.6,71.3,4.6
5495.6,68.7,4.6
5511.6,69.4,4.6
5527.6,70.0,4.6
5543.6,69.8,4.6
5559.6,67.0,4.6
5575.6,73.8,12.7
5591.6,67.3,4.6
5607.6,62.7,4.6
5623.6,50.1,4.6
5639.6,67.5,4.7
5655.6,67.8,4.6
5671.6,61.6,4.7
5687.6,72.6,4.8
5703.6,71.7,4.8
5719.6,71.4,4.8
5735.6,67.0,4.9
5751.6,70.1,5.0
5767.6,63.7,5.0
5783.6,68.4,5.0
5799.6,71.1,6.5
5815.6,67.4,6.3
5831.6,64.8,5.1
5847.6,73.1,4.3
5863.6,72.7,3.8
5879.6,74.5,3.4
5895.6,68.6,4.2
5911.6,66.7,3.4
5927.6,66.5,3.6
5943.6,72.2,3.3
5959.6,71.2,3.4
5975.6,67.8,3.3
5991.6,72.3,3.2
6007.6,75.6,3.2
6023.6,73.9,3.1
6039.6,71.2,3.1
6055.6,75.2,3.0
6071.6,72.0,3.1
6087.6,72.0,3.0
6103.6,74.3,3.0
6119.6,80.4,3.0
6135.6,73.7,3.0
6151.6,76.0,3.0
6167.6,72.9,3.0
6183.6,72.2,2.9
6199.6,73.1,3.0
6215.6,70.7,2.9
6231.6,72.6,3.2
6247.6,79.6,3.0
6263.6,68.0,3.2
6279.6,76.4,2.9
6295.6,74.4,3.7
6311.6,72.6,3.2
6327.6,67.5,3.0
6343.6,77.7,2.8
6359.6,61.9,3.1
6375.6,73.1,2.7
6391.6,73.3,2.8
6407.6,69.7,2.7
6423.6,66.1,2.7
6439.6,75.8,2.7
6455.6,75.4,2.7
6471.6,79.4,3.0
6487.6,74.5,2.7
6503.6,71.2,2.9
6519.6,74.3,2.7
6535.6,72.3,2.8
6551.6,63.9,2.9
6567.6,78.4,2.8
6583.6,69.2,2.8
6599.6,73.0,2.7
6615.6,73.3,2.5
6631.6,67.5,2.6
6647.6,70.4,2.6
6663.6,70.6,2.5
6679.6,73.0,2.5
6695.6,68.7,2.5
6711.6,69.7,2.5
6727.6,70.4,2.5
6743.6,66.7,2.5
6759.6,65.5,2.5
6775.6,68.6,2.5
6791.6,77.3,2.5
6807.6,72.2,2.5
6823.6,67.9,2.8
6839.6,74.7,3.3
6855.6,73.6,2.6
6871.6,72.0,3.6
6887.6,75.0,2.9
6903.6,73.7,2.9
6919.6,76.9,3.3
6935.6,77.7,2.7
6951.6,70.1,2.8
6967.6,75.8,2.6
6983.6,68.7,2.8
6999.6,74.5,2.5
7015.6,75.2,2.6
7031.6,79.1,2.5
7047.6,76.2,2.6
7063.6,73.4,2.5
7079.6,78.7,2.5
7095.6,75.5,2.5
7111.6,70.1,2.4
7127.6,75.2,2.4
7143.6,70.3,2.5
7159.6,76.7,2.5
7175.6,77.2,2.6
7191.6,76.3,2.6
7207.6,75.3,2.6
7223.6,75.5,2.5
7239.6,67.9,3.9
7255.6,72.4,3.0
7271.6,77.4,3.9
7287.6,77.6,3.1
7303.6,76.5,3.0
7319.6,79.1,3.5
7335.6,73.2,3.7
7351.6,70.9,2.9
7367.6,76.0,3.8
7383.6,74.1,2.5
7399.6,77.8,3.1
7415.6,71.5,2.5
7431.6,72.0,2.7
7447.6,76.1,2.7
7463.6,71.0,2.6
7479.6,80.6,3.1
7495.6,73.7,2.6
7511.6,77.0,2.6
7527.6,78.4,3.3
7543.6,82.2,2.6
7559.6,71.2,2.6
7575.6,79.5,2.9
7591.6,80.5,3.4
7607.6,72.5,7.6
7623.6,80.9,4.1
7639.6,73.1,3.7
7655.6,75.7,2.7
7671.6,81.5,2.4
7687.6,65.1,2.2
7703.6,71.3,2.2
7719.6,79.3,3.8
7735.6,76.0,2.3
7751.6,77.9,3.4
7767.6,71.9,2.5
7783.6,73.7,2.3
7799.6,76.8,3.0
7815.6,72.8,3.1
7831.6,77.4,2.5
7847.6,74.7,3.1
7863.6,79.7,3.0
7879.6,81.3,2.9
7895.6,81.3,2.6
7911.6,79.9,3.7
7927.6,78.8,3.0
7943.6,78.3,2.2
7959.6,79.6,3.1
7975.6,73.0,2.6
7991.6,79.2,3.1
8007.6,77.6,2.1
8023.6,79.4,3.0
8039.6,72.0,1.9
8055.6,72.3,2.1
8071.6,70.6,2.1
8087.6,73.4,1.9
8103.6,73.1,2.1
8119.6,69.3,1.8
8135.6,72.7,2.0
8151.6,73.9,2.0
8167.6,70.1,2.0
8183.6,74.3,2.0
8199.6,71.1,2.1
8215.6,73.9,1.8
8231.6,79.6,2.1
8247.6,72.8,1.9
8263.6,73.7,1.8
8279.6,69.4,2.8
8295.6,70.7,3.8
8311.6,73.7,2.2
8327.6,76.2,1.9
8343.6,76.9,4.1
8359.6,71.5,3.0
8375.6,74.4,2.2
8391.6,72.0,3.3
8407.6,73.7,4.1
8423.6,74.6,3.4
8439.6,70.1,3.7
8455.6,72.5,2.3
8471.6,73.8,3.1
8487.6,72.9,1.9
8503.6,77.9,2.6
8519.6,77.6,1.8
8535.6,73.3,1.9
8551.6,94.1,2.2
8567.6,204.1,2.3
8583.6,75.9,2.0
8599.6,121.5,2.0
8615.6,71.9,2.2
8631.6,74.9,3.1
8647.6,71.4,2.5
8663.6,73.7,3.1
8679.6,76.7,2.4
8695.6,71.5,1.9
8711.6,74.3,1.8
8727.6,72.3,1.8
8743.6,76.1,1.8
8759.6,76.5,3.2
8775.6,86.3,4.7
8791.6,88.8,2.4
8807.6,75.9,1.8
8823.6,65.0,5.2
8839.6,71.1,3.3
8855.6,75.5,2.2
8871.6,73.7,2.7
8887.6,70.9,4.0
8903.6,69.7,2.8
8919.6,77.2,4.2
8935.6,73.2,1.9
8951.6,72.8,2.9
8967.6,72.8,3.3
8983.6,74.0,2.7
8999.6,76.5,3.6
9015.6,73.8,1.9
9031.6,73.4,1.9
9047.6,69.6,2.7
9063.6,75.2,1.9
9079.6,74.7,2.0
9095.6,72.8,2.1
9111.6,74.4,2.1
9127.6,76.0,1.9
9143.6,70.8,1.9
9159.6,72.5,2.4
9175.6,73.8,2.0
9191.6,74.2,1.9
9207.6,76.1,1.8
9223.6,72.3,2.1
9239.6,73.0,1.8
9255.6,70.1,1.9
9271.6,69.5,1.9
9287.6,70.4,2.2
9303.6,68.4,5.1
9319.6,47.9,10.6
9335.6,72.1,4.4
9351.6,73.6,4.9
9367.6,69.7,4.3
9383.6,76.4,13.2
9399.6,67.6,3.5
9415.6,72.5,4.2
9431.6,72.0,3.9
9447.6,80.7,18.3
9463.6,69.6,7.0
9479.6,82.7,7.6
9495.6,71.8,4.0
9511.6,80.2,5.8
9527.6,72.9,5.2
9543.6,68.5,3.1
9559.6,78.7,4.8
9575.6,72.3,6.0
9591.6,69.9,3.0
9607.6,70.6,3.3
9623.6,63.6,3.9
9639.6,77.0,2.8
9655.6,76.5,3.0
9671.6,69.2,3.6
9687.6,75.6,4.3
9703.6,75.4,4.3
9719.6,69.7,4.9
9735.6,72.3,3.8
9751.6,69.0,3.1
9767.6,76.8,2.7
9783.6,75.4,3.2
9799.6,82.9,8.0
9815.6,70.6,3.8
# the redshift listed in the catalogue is 0.31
